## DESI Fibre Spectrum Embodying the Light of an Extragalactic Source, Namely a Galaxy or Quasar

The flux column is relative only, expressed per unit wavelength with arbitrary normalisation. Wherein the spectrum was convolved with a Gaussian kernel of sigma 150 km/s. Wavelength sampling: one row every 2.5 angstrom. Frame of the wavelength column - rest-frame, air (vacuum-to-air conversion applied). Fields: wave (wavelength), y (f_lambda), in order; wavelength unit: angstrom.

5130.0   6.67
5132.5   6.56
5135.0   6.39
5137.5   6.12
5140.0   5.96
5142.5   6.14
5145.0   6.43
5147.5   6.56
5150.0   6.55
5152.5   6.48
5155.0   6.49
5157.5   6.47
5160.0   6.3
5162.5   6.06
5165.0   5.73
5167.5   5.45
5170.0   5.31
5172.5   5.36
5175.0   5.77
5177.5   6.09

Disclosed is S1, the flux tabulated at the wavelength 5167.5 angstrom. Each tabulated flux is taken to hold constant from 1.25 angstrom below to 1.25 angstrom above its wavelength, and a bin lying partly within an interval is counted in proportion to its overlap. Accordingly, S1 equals 5.45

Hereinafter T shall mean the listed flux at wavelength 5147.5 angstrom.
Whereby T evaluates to 6.56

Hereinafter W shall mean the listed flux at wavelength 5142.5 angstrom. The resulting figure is 6.14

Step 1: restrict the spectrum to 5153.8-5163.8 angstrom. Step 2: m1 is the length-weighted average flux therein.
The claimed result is 6.33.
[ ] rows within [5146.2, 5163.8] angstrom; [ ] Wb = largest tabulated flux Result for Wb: 6.56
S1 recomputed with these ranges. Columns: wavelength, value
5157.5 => 6.47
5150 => 6.55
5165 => 5.73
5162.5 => 6.06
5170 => 5.31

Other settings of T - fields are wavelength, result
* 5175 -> 5.77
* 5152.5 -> 6.48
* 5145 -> 6.43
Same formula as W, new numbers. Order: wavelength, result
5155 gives 6.49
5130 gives 6.67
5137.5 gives 6.12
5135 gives 6.39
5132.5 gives 6.56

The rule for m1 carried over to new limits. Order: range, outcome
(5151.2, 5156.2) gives 6.49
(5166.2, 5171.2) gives 5.38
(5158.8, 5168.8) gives 5.88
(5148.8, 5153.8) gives 6.51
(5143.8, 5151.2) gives 6.51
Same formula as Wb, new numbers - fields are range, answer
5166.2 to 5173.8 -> 5.45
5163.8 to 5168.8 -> 5.73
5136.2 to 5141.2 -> 6.12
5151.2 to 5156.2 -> 6.49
